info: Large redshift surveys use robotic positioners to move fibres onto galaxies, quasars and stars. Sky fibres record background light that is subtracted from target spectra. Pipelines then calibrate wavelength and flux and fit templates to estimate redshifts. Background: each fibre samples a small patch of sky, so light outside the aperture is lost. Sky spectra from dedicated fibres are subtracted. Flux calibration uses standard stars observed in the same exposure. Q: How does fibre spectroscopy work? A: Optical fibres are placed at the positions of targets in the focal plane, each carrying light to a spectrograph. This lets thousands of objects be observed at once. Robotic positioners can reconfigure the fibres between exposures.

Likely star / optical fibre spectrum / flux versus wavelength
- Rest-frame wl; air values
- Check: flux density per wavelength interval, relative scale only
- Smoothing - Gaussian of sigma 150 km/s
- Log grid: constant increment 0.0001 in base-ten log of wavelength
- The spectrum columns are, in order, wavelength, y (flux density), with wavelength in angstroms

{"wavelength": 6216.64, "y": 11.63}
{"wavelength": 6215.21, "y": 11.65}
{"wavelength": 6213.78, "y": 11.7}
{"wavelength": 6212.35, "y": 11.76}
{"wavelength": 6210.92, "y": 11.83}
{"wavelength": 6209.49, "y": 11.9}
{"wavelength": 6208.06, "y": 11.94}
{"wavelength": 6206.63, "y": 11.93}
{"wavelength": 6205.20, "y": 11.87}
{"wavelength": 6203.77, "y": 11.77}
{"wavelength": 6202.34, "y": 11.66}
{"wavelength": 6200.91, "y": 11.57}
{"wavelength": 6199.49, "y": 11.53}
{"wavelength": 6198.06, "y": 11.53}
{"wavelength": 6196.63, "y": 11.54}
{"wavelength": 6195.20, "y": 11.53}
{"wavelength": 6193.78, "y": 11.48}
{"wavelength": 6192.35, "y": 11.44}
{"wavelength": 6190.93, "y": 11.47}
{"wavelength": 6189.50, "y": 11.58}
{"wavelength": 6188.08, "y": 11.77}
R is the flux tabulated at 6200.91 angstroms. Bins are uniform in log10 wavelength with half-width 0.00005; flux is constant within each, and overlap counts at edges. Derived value 11.57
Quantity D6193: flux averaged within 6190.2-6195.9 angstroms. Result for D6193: 11.5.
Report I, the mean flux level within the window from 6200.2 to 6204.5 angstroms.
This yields 11.7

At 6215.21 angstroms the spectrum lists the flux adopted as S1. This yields 11.65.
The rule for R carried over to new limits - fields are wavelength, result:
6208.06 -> 11.94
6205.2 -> 11.87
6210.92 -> 11.83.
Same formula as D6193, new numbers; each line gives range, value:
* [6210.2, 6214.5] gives 11.8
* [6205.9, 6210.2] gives 11.9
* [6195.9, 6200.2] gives 11.5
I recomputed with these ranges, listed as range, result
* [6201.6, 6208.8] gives 11.8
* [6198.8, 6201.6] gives 11.6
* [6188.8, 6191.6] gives 11.5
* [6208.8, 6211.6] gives 11.9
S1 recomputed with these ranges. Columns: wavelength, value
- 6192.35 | 11.44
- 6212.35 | 11.76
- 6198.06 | 11.53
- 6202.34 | 11.66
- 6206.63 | 11.93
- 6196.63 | 11.54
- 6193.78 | 11.48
